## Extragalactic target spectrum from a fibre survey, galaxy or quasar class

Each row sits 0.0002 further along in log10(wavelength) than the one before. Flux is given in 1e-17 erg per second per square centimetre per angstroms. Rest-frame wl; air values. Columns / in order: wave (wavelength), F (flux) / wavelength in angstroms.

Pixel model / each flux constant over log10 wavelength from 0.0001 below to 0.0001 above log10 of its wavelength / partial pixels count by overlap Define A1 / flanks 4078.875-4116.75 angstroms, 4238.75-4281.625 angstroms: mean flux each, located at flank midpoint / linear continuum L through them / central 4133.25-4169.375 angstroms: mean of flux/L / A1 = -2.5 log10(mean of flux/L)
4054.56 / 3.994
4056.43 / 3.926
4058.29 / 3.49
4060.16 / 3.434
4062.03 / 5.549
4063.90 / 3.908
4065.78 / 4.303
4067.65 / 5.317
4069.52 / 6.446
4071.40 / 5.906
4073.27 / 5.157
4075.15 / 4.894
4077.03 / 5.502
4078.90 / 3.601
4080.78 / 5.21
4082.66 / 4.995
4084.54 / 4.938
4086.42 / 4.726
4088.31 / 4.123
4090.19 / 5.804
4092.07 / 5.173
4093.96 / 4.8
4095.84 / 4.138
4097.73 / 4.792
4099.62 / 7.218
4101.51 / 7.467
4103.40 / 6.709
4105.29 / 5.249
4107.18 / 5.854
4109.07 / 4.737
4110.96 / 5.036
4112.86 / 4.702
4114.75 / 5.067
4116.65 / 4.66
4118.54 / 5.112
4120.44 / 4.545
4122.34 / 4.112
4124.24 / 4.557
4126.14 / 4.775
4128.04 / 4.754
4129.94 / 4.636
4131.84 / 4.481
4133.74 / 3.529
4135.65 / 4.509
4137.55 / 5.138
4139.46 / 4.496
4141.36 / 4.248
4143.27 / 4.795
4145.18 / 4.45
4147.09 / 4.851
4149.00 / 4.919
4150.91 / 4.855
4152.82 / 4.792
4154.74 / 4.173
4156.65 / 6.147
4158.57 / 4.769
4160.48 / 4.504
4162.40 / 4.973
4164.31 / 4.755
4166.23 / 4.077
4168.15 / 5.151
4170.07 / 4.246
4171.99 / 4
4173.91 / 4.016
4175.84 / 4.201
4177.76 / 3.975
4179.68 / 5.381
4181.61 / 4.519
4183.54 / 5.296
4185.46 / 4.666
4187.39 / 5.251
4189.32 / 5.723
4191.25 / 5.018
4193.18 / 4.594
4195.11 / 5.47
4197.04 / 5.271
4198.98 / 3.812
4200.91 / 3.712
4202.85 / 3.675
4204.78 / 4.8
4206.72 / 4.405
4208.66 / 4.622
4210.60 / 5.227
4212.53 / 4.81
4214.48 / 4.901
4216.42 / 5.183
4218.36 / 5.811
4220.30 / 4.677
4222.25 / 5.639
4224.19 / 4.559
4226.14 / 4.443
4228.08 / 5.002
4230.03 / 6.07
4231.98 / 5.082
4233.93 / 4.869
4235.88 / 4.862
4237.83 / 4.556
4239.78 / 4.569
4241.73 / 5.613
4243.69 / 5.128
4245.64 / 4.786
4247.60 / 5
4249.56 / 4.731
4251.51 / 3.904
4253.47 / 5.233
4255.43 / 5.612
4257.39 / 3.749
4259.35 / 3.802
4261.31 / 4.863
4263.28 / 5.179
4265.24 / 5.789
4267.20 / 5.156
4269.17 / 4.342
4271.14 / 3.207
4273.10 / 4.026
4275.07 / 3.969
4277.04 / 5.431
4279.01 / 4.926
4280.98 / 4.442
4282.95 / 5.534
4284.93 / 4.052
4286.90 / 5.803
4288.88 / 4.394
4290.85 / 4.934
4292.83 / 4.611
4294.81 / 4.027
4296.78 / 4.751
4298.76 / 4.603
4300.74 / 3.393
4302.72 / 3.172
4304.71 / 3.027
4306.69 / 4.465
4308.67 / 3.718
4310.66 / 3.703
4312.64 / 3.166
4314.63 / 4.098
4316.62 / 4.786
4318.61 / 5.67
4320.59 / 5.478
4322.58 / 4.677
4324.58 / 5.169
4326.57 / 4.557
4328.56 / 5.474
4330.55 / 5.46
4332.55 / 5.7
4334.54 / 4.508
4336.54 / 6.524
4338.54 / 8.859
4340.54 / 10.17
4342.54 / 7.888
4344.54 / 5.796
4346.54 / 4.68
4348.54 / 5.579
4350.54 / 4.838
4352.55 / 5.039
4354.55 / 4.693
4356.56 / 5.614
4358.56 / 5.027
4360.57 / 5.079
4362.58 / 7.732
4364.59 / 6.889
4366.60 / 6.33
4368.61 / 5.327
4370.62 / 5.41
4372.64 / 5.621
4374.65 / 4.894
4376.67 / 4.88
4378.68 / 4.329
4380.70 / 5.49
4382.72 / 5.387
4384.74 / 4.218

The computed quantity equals 0.08 mag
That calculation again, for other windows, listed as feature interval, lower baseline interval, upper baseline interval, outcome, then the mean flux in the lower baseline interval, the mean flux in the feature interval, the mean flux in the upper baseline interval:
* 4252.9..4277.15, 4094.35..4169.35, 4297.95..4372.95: 0.13 mag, 4.91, 4.6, 5.32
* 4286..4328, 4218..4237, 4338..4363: 0.29 mag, 5.07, 4.4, 6.15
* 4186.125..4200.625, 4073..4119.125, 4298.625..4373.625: 0.06 mag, 5.19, 4.95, 5.33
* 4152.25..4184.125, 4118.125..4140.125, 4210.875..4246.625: 0.02 mag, 4.54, 4.63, 5.04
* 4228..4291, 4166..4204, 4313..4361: 0.07 mag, 4.61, 4.8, 5.61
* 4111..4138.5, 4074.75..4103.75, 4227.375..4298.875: 0.11 mag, 5.23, 4.63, 4.77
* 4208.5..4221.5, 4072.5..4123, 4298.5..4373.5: 0.03 mag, 5.13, 5.07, 5.32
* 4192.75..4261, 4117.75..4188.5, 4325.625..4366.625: 0.08 mag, 4.64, 4.81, 6.02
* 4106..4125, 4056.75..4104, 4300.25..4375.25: 0.06 mag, 5.08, 4.85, 5.34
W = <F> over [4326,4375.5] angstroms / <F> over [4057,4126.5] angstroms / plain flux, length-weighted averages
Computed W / 1.18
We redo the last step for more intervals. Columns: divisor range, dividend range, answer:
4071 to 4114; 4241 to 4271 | 0.92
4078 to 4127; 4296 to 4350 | 1.01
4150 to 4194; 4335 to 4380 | 1.25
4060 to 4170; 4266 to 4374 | 1.04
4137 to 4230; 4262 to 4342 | 1.03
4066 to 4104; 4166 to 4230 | 0.90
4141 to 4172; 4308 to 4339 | 1.07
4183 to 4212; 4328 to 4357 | 1.27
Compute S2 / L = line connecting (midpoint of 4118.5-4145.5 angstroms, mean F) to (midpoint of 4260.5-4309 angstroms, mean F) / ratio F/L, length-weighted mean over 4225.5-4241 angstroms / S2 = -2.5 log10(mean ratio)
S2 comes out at -0.11 mag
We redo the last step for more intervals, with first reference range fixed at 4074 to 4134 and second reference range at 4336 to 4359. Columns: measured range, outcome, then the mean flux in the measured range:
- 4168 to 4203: 0.170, 4.64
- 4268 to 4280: 0.332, 4.33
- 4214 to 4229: 0.117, 5.03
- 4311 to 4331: 0.263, 4.8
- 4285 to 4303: 0.322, 4.44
